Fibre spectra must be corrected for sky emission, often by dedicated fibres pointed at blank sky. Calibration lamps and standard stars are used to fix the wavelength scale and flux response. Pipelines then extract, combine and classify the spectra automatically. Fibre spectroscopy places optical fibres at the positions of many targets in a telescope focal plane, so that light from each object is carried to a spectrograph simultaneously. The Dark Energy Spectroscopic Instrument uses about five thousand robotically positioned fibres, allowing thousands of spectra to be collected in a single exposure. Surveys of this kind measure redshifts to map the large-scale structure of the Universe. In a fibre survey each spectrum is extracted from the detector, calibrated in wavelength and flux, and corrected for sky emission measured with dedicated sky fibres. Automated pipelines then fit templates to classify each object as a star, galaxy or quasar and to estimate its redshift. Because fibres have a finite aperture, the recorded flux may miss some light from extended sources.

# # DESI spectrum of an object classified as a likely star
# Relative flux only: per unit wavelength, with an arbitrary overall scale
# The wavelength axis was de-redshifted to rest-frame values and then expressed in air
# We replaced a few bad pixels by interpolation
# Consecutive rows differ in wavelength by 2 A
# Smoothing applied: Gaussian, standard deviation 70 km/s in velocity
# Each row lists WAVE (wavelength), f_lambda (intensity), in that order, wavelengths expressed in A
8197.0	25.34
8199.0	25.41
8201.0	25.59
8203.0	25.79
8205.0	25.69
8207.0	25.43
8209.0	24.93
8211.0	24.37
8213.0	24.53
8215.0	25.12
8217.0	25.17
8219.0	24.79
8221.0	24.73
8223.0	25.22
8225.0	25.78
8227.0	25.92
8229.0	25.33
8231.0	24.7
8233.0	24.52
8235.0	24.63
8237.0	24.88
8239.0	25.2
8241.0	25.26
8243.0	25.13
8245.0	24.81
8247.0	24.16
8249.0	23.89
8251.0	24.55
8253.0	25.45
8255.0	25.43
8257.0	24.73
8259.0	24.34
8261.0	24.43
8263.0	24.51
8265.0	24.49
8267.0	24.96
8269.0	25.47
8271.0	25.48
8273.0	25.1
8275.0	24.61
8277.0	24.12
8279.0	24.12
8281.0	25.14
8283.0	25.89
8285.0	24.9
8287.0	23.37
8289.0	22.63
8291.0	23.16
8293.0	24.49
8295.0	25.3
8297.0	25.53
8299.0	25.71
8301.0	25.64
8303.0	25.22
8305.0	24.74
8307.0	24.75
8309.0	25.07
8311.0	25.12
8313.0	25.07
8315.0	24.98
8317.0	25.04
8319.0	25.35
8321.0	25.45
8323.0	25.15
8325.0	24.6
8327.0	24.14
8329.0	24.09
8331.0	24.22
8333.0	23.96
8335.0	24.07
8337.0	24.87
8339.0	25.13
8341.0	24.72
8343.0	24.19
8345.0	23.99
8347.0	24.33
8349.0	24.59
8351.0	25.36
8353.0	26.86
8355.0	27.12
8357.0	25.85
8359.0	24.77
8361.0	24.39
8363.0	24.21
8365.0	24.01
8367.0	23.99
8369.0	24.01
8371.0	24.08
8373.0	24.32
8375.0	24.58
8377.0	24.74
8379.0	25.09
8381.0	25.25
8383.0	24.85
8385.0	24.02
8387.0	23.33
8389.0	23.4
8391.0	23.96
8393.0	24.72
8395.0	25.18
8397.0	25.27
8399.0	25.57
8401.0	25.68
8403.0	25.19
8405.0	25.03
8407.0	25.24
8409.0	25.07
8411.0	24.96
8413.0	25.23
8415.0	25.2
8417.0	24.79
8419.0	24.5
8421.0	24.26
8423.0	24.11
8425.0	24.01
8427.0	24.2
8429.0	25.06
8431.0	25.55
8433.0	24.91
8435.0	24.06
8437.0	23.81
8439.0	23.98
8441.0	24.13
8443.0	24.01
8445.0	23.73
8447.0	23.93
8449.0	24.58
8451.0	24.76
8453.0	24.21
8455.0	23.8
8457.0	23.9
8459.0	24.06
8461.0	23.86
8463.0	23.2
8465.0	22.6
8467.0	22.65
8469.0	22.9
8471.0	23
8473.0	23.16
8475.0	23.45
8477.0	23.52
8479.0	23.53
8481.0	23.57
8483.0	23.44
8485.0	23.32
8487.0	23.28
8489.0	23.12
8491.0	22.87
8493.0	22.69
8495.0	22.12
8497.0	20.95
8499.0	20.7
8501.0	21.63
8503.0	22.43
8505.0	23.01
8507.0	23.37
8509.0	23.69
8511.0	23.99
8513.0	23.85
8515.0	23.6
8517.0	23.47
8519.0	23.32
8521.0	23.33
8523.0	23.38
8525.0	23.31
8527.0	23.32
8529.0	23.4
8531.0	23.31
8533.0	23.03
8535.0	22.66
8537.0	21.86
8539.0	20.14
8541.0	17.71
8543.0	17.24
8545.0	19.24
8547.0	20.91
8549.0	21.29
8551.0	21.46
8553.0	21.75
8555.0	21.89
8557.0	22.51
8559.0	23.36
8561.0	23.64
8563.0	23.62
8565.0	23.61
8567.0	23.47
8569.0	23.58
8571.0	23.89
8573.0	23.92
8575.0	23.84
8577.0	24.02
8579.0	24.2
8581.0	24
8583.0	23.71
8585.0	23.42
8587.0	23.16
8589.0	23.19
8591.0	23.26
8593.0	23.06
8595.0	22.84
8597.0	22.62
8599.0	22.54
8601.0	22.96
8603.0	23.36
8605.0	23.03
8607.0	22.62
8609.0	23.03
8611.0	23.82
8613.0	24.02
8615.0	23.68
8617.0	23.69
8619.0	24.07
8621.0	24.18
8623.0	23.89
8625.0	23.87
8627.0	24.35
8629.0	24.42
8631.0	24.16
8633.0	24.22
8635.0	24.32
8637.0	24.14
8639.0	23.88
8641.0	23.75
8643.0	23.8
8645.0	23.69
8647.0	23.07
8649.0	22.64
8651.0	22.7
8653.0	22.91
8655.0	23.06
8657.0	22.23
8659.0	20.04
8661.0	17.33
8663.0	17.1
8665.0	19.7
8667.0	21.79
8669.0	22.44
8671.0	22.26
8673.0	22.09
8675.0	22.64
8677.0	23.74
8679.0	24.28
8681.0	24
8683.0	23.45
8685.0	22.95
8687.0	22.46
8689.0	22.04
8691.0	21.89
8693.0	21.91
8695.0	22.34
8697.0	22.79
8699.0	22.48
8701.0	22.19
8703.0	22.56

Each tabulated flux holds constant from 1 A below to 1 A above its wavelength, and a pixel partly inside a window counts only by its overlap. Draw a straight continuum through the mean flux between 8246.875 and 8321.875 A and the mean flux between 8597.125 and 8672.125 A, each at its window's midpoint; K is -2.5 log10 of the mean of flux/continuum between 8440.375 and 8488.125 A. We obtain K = 0.01 mag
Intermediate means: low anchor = 24.8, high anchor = 22.9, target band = 23.6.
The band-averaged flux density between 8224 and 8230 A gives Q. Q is 25.7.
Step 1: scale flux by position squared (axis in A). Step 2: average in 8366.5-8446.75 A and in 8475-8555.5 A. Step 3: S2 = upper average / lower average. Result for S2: 0.93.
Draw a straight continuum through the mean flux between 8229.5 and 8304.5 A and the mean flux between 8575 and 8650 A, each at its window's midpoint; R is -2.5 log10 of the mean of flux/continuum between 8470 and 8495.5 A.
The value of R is 0.039 mag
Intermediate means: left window 24.8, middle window 23.2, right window 23.6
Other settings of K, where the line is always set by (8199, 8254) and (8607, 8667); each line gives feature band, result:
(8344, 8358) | -0.046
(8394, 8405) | -0.053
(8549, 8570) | 0.024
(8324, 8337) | 0.012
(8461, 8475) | 0.036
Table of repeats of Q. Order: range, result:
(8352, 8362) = 25.8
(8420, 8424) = 24.2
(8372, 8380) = 24.7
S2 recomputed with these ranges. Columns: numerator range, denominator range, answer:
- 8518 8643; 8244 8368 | 0.99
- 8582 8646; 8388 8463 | 1.01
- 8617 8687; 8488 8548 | 1.06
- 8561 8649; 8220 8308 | 1.03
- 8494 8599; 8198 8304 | 0.98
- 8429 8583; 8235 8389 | 0.98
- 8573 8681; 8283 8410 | 0.99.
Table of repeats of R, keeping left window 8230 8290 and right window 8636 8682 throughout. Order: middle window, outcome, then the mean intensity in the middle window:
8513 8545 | 0.04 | 22.2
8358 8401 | -0.02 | 24.5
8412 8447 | -0.03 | 24.4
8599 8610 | -0.02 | 23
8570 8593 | -0.04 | 23.7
